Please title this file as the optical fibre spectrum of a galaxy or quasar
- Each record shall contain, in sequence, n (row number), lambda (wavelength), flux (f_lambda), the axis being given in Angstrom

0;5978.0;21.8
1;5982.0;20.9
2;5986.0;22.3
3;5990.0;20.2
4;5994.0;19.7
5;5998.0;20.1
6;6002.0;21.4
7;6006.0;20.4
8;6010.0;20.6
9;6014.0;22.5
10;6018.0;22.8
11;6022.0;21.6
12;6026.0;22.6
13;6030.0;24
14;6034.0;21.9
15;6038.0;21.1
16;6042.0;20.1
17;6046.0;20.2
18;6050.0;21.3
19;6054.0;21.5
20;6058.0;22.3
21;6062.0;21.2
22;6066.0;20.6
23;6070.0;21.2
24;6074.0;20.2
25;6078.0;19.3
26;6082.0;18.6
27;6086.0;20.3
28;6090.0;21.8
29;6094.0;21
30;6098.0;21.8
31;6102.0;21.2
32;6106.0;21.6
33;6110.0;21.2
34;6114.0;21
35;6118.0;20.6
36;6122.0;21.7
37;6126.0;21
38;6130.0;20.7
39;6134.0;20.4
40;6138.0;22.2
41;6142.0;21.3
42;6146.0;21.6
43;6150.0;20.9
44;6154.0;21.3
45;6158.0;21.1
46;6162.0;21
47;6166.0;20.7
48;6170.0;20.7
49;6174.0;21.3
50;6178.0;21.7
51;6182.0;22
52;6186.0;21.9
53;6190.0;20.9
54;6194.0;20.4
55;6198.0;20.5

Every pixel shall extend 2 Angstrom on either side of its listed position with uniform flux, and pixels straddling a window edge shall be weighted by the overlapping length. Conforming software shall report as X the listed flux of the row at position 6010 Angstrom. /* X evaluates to 20.6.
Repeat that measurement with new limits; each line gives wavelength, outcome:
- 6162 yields 21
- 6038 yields 21.1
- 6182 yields 22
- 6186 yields 21.9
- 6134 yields 20.4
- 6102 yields 21.2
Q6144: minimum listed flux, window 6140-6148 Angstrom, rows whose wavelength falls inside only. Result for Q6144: 21.3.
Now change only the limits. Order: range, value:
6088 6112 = 21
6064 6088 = 18.6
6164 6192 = 20.7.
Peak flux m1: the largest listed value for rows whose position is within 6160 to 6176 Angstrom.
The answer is 21.3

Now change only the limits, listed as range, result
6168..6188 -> 22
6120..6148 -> 22.2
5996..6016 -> 22.5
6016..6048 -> 24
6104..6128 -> 21.7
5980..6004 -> 22.3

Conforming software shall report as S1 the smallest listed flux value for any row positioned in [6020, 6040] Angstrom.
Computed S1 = 21.1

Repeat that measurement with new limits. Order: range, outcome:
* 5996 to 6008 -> 20.1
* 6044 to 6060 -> 20.2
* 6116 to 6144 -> 20.4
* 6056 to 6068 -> 20.6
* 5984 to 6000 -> 19.7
